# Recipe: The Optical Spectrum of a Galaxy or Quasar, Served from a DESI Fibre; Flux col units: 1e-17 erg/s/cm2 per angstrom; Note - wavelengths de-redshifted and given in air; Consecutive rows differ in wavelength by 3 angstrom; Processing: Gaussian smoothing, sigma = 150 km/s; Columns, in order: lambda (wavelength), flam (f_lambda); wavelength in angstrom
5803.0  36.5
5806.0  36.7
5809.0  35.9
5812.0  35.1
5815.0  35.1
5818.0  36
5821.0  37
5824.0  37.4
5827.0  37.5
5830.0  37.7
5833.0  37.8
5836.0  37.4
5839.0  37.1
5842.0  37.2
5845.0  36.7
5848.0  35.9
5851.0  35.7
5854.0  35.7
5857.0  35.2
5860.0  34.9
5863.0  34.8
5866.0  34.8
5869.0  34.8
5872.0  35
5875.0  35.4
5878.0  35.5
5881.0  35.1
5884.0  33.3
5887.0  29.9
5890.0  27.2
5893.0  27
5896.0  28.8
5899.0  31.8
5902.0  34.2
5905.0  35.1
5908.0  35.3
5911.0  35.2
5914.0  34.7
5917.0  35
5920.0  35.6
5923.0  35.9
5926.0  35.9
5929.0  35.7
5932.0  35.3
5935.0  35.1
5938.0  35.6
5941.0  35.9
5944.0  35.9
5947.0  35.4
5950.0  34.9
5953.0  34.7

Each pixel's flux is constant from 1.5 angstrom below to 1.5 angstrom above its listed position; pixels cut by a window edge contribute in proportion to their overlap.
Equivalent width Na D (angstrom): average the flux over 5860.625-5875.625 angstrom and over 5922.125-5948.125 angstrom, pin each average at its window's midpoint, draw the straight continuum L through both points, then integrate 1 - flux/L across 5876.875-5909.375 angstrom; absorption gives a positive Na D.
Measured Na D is 2.89 angstrom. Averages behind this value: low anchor 34.9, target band 32.1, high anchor 35.6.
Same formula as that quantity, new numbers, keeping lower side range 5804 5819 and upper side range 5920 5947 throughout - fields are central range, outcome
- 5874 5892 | 1.6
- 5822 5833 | -0.5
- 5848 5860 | 0.1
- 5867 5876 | 0.2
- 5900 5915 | 0.4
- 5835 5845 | -0.4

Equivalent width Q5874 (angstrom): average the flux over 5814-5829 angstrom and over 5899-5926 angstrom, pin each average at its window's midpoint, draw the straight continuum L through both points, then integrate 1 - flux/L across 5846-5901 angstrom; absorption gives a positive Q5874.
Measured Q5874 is 3.6 angstrom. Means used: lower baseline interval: 36.7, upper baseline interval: 35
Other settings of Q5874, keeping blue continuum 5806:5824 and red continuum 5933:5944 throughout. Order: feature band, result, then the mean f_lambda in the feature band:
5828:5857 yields -0.6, 36.7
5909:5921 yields 0.2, 35.1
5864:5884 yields 0.5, 35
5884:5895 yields 2.1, 28.8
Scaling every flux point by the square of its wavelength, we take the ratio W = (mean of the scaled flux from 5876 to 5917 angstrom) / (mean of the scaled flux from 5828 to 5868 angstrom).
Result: 0.92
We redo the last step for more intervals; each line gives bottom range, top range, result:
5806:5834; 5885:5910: 0.88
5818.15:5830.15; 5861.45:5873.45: 0.95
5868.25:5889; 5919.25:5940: 1.07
